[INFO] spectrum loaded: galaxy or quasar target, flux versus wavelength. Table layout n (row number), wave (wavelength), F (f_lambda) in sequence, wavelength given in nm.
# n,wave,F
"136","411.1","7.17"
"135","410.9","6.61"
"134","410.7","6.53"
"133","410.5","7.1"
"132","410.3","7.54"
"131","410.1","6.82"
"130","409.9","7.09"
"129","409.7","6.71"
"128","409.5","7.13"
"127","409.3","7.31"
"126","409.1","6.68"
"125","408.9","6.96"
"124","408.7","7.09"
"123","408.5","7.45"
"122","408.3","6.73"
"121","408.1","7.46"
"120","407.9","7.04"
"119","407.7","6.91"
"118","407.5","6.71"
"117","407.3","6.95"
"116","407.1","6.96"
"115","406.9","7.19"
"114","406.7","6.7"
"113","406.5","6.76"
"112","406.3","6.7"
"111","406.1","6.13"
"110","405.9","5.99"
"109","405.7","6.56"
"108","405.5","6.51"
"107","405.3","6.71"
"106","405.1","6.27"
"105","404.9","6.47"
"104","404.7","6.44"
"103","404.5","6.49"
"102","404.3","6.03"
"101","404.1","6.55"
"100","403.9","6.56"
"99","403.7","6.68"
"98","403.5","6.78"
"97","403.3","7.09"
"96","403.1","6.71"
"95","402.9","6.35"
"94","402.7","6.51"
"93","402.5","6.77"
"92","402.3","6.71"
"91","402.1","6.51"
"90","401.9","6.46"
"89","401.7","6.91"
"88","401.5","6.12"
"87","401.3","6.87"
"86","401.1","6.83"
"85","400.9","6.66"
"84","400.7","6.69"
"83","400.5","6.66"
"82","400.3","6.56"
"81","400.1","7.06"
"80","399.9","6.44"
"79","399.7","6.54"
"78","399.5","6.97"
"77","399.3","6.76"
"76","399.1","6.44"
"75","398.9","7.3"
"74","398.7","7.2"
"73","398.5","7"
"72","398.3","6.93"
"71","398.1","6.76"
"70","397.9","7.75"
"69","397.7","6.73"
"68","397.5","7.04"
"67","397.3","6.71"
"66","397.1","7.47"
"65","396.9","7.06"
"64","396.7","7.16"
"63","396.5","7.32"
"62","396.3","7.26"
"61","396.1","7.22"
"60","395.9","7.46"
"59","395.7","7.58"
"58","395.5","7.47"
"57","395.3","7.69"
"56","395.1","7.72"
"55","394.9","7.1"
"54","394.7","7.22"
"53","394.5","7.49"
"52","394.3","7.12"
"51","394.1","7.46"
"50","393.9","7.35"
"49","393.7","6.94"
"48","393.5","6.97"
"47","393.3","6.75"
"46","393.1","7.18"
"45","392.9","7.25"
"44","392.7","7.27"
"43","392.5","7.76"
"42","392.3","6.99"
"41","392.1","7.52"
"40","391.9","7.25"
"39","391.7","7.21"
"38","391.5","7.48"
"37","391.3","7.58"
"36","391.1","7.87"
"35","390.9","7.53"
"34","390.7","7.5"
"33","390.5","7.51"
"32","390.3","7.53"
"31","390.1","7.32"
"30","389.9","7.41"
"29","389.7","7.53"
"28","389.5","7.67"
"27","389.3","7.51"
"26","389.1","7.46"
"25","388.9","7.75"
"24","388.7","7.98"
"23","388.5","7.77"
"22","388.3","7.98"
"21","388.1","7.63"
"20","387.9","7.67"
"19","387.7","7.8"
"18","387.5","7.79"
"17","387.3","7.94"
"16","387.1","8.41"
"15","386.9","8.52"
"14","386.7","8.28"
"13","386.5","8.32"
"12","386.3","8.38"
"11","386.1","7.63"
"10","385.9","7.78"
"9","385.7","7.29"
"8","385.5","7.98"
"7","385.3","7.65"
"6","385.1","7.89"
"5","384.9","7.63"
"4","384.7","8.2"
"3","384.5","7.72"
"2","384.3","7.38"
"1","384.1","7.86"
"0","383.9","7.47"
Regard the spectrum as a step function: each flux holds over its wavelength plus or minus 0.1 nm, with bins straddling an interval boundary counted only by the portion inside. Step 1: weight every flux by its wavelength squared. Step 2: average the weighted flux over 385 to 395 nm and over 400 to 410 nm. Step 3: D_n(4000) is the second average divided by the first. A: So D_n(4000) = 0.96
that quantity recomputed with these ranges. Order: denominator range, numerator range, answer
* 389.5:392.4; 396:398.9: 0.99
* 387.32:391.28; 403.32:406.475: 0.92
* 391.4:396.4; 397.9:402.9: 0.95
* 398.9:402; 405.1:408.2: 1.04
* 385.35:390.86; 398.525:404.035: 0.92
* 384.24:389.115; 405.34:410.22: 0.97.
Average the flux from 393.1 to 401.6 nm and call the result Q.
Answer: 7.05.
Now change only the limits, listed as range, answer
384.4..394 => 7.63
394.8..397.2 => 7.38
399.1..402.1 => 6.67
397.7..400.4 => 6.89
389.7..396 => 7.37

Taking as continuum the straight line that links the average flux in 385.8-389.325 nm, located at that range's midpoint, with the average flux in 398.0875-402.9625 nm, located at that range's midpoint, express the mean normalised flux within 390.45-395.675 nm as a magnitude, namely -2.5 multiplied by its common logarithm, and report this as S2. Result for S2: 0.01 mag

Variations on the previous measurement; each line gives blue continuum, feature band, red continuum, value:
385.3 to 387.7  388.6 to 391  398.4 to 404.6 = 0.022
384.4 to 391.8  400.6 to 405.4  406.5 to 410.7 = 0.098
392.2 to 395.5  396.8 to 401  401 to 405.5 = 0.002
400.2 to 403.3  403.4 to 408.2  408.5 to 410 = 0.032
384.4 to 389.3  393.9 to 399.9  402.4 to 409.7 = 0.018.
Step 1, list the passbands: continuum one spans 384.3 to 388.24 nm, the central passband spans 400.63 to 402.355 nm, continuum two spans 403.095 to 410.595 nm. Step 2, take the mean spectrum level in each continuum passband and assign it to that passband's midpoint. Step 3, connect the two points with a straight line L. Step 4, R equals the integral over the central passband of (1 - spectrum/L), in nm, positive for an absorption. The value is 0.11 nm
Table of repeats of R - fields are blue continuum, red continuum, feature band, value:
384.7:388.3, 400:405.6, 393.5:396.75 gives -0.05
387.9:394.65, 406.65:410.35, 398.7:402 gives 0.23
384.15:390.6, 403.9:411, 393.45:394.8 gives 0.04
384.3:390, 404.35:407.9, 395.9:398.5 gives 0.02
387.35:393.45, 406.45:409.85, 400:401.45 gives 0.09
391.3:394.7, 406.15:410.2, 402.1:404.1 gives 0.11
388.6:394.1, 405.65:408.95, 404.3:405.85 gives 0.11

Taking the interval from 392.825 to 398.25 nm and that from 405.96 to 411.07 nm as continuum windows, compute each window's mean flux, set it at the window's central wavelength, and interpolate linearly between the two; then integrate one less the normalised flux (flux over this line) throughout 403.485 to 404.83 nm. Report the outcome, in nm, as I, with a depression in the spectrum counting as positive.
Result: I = 0.10 nm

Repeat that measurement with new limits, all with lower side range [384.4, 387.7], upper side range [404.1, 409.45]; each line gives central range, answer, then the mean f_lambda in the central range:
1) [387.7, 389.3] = 0.02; 7.74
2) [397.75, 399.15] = 0.03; 7.06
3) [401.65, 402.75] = 0.06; 6.64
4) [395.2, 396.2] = -0.01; 7.48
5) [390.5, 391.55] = 0.01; 7.59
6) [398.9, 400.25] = 0.08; 6.74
